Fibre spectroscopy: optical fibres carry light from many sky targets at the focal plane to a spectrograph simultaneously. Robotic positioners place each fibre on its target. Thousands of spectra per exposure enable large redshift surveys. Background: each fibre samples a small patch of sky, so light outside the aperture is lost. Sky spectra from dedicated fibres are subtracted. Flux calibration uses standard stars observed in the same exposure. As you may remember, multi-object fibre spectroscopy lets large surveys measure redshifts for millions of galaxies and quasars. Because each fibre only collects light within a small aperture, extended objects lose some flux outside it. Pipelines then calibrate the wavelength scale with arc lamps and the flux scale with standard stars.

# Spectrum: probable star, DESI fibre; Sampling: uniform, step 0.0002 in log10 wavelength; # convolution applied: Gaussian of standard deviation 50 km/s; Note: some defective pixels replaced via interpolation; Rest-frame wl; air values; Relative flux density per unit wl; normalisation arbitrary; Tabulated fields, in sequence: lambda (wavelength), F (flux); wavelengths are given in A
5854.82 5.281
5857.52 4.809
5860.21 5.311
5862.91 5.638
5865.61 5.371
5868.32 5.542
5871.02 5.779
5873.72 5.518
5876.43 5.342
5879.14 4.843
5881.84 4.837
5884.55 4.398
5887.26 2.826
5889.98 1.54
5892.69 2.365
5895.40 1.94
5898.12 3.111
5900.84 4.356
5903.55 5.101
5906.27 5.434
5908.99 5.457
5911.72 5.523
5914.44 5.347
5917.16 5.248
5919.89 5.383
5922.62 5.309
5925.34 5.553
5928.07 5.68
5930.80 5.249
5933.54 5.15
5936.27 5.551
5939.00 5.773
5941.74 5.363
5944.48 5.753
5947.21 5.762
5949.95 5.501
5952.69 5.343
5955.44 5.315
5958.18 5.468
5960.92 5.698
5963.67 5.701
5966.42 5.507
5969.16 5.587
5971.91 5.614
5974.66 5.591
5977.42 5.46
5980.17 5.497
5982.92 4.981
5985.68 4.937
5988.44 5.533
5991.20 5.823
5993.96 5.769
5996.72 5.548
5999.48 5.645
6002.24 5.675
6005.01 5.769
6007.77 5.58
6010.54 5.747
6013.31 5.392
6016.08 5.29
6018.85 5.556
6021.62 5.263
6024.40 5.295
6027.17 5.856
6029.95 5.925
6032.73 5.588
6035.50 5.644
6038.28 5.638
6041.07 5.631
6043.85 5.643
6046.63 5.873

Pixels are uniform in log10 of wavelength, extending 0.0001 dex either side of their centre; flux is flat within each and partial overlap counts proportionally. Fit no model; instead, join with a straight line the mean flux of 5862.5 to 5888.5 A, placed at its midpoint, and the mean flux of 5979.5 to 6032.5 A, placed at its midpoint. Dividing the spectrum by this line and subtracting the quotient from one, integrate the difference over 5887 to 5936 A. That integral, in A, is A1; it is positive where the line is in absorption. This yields 5.9 A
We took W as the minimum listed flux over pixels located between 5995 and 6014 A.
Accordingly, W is 5.392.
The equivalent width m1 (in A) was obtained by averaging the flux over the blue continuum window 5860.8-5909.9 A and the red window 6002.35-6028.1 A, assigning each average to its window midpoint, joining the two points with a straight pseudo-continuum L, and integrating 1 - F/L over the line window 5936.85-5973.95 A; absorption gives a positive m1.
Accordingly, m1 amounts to -4.1 A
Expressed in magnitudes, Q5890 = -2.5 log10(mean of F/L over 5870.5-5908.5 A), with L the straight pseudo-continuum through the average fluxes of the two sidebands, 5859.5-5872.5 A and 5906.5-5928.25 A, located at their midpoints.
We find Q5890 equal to 0.32 mag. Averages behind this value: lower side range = 5.54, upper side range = 5.42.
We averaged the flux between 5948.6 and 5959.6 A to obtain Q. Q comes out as 5.41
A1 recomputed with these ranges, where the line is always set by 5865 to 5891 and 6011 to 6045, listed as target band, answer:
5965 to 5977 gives -0.8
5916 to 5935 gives -1.8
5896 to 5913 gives 0.3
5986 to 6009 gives -1.1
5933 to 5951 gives -2.0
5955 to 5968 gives -1.0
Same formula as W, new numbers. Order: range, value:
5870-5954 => 1.54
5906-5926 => 5.248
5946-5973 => 5.315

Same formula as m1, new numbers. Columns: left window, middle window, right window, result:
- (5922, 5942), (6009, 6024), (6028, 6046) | 0.5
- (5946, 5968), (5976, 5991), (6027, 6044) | 0.7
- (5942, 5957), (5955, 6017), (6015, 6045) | 0.2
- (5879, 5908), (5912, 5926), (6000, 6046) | -4.5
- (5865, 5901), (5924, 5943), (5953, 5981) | -2.0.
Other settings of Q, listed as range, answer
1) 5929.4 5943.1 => 5.42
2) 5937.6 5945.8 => 5.63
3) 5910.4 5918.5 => 5.38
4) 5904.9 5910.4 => 5.44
